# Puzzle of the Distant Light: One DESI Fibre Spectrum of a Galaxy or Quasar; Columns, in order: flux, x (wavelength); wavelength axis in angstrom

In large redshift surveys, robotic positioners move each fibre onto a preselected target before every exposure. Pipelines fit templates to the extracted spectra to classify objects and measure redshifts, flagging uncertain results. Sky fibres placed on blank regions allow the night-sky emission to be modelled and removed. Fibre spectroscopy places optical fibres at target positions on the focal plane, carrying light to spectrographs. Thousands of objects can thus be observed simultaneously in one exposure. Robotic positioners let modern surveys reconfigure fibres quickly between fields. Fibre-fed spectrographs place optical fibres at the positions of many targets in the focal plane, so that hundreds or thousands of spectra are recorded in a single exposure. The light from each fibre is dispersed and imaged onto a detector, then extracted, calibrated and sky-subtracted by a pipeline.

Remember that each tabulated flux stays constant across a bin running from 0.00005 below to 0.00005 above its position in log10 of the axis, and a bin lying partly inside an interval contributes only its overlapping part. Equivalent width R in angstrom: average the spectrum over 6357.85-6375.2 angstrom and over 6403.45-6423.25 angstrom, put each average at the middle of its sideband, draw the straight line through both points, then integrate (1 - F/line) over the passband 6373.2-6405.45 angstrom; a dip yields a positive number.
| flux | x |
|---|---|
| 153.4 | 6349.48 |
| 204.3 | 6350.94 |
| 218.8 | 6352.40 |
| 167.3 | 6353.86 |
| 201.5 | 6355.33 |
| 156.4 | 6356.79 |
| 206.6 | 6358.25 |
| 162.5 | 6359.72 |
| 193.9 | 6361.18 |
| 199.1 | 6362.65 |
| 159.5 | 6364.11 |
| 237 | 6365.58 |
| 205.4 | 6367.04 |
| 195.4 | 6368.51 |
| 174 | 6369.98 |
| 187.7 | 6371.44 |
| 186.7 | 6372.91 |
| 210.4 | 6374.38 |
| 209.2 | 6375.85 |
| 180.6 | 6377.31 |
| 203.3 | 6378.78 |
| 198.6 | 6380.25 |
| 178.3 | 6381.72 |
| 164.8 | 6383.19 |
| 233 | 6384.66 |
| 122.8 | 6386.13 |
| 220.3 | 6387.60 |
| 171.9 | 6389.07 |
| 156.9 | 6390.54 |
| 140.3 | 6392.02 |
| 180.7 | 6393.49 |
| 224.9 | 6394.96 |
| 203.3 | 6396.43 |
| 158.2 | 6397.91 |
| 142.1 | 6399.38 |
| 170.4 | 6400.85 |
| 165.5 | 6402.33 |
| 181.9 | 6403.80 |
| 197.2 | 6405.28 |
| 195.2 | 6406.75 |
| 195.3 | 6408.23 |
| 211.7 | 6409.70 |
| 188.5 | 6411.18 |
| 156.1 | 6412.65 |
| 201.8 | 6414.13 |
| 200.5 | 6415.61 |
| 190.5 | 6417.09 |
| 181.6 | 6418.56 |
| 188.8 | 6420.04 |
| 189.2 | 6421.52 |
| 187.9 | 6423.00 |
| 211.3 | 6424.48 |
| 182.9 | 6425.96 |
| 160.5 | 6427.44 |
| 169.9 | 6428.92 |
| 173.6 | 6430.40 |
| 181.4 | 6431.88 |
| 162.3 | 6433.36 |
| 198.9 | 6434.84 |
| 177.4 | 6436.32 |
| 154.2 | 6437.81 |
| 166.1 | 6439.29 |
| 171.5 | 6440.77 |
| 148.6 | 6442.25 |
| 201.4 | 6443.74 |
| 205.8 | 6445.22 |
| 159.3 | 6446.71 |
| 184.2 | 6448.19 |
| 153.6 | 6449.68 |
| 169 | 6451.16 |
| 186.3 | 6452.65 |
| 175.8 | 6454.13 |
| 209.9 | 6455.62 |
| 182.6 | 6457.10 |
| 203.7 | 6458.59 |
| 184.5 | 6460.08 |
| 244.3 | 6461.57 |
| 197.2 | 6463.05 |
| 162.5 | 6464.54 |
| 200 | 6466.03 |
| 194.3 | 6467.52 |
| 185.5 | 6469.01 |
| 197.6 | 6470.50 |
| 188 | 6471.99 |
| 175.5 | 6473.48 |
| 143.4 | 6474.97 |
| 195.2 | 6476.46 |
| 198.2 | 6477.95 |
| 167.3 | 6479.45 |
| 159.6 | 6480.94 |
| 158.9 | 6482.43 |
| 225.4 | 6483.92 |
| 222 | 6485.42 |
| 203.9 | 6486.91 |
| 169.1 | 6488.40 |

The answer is 1.6 angstrom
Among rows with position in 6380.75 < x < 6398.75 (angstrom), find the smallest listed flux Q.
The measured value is 122.8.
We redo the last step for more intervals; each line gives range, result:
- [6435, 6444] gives 148.6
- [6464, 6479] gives 143.4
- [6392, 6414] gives 140.3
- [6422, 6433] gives 160.5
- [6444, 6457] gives 153.6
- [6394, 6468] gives 142.1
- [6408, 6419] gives 156.1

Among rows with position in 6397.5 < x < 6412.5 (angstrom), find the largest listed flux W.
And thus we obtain 211.7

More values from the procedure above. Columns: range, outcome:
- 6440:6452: 205.8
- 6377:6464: 244.3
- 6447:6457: 209.9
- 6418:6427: 211.3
